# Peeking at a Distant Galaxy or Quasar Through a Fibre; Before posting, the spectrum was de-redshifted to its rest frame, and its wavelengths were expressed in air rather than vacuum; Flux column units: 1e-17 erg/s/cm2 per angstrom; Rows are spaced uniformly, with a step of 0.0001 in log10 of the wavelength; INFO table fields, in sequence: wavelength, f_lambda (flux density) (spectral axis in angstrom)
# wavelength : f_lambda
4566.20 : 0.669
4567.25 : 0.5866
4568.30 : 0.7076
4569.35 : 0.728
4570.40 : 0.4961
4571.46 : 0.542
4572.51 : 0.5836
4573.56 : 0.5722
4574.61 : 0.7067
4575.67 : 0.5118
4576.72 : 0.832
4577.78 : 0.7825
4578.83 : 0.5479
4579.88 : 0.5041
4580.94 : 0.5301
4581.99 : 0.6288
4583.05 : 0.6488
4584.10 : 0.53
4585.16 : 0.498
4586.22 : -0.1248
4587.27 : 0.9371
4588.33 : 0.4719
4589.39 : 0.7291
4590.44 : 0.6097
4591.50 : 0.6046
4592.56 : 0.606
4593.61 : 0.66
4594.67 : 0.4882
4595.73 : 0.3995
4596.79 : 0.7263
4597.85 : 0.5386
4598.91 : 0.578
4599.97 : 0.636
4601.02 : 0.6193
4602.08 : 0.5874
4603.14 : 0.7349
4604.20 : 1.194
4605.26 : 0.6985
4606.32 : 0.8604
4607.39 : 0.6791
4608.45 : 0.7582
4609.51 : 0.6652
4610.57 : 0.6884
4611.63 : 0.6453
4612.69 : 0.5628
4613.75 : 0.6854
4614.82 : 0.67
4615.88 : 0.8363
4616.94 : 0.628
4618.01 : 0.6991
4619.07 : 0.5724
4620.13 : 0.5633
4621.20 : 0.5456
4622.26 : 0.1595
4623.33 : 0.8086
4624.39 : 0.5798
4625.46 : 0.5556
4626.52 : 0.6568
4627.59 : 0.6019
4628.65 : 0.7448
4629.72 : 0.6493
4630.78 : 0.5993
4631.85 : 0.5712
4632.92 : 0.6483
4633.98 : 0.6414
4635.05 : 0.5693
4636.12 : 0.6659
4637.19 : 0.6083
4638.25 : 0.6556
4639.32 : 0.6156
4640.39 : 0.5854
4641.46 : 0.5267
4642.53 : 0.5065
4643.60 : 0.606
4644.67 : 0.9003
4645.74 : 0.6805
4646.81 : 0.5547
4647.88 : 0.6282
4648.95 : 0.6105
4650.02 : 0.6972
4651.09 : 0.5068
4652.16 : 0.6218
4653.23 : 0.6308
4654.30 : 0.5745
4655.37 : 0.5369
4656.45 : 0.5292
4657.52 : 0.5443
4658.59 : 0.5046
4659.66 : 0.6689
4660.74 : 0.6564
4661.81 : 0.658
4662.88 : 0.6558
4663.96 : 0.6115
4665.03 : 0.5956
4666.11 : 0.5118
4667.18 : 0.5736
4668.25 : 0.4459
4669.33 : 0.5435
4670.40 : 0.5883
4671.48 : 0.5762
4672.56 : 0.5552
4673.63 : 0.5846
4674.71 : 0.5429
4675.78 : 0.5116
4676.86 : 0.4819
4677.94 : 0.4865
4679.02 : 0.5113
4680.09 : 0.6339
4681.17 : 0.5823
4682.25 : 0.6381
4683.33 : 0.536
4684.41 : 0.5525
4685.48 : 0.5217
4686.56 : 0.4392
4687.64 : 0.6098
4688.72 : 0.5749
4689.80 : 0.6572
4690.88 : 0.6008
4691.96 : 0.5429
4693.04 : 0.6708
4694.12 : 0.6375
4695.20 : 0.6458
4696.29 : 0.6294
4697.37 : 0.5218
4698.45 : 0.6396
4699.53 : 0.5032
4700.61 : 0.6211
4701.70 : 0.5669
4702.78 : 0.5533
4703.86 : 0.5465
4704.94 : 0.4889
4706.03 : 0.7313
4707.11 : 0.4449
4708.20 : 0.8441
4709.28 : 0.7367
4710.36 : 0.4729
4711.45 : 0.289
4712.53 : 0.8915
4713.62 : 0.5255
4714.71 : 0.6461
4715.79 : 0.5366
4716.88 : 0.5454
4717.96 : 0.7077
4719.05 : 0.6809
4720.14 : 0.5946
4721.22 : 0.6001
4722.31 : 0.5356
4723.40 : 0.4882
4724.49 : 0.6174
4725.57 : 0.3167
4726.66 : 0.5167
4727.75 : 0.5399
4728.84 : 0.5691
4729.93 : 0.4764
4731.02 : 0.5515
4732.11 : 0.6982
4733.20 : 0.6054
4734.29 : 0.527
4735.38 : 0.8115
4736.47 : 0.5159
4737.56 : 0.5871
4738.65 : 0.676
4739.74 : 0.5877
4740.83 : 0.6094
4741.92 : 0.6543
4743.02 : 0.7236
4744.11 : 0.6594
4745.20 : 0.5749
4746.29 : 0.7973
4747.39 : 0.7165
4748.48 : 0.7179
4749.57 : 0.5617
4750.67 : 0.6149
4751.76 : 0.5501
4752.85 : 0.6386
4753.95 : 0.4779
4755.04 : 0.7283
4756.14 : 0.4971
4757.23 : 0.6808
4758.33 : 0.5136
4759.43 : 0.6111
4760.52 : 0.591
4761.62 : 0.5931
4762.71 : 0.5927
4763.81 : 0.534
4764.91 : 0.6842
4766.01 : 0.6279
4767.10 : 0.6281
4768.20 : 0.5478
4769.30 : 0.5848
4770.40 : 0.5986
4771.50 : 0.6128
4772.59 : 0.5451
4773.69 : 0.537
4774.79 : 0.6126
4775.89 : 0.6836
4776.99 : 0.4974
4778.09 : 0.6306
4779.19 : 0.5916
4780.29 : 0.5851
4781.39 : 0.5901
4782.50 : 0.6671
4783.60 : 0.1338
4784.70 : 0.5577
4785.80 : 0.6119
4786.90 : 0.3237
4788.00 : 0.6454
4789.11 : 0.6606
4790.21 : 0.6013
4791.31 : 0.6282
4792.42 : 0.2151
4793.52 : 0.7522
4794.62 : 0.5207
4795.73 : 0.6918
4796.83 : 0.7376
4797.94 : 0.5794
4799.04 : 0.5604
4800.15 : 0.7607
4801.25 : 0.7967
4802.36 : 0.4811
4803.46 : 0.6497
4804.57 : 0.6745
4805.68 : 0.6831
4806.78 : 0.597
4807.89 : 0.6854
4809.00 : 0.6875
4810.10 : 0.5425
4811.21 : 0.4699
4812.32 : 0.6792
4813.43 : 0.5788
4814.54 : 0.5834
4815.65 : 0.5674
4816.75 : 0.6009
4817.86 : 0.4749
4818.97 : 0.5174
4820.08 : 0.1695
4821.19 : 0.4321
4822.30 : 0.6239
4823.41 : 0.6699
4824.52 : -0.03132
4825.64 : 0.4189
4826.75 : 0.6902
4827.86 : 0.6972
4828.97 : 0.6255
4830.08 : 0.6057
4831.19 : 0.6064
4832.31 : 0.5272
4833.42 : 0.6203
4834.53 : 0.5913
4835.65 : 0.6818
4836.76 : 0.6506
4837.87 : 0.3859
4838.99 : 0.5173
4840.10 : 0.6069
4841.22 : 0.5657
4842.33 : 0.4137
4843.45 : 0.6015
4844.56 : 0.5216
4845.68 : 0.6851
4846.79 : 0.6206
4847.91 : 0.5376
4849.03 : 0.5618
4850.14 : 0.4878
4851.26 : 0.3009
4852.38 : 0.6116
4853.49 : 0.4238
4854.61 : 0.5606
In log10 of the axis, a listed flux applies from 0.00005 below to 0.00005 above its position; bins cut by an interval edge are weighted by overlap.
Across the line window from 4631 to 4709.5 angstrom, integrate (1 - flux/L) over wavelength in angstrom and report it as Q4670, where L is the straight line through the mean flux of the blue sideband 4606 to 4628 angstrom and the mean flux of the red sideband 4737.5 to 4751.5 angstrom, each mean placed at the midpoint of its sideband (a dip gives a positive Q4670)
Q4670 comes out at 6.5 angstrom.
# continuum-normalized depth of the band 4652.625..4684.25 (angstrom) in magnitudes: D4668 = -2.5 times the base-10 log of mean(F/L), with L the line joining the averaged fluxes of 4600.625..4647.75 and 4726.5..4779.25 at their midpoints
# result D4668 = 0.12 mag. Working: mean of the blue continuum 0.649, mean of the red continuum 0.607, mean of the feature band 0.568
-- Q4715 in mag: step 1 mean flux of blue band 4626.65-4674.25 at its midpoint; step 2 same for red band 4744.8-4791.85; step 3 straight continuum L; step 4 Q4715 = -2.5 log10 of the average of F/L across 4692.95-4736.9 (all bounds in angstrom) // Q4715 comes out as 0.020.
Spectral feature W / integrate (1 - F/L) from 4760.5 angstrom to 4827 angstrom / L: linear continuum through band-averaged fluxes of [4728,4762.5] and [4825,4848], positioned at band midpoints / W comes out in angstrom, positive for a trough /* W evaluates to 3.0 angstrom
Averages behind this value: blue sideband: 0.616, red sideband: 0.578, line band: 0.569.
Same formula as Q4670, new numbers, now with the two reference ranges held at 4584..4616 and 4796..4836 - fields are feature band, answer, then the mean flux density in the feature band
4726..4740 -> 0.32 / 0.587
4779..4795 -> 1.33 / 0.538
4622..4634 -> 0.37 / 0.61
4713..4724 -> 0.31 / 0.588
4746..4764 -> -0.49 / 0.612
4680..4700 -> 0.89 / 0.585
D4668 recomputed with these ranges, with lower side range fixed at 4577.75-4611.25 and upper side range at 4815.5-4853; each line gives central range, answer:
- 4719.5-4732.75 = 0.060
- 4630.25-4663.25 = -0.013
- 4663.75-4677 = 0.089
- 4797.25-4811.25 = -0.166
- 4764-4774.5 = -0.069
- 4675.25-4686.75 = 0.100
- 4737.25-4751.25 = -0.153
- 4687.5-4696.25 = -0.056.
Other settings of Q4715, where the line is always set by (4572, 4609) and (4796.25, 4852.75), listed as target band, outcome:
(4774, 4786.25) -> 0.04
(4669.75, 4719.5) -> 0.03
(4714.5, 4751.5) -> -0.03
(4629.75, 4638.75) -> -0.01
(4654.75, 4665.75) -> 0.02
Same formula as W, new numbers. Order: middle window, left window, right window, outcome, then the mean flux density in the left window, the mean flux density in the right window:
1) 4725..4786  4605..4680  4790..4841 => -0.6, 0.608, 0.574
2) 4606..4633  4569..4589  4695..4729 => -2.9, 0.575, 0.579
